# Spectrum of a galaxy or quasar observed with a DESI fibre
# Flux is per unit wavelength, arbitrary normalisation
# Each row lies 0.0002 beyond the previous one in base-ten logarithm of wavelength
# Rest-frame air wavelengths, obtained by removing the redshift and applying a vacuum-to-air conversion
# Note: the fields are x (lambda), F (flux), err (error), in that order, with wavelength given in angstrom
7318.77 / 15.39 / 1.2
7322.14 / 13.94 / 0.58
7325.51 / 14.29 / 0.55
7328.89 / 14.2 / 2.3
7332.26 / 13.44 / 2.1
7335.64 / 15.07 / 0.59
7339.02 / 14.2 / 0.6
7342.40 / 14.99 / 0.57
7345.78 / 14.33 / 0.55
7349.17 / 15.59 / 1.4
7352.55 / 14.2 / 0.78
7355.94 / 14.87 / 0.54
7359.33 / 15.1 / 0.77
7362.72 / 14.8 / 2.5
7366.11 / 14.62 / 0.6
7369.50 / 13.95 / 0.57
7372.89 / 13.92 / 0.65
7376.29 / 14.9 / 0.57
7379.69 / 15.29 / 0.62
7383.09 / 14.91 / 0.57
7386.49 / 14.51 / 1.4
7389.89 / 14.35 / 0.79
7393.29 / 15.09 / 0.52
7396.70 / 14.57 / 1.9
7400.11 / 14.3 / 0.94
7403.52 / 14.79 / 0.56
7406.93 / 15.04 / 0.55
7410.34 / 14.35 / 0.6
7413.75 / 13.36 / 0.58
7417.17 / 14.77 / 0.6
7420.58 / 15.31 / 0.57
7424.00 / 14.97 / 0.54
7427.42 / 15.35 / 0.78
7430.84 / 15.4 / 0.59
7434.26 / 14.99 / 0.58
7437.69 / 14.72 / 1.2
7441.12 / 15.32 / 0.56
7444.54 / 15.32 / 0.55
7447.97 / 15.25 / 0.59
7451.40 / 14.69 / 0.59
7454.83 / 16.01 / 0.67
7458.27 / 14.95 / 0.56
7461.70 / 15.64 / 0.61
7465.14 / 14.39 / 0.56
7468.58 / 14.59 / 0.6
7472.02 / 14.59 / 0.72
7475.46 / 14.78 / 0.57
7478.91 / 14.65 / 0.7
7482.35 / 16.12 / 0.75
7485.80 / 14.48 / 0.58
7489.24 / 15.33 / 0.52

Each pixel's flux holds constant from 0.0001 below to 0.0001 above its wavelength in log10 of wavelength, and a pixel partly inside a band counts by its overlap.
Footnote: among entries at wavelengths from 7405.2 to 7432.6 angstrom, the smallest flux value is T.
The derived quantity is 13.36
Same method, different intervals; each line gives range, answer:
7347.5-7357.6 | 14.2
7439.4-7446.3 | 15.32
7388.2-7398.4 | 14.35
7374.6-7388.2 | 14.51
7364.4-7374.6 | 13.92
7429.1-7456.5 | 14.69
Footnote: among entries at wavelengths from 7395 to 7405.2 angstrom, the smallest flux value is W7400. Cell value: 14.3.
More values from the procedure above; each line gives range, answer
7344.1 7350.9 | 14.33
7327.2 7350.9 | 13.44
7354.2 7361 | 14.87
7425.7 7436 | 14.99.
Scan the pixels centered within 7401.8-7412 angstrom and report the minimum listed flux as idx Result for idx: 14.35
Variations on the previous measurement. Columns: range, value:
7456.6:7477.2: 14.39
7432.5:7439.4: 14.72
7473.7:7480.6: 14.65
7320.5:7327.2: 13.94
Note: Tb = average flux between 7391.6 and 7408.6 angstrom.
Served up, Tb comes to 14.7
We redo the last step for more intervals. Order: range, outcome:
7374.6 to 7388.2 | 14.9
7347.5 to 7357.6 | 14.9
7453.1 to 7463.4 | 15.5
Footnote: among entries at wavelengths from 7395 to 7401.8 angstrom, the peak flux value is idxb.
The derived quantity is 14.57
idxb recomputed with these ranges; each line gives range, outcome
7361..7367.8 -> 14.8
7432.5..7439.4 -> 14.99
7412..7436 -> 15.4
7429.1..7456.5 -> 16.01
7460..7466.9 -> 15.64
